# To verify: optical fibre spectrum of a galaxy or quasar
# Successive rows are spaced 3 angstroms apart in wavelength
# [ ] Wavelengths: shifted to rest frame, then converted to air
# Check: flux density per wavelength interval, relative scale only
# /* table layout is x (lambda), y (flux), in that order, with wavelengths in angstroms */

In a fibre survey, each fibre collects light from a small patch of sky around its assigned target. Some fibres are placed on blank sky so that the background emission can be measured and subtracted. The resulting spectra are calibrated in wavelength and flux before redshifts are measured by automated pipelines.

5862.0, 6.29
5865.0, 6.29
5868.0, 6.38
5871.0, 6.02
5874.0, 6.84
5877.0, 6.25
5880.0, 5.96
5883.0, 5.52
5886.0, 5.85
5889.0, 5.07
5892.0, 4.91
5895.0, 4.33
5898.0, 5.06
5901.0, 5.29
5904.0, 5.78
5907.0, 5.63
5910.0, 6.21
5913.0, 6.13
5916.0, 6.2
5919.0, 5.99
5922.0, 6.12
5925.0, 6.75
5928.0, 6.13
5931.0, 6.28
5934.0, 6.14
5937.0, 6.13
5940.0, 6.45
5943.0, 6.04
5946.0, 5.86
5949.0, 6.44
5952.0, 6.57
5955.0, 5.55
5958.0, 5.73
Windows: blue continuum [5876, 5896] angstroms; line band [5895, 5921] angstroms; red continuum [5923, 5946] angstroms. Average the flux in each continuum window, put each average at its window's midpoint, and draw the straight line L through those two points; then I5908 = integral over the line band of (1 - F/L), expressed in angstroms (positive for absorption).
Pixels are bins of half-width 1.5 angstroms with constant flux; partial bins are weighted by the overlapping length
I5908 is 0.41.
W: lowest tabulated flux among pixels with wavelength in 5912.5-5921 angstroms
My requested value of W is 5.99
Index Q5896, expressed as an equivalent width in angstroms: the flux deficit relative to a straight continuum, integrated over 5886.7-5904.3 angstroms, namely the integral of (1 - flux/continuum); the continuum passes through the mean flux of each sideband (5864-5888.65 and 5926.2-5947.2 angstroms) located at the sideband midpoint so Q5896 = 3.02 angstroms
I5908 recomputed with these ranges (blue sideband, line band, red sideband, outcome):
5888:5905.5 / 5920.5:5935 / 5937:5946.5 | -1.19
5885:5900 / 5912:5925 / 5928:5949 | -1.17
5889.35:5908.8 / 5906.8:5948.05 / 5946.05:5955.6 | -3.17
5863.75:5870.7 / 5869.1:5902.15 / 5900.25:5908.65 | 2.17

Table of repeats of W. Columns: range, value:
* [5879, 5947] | 4.33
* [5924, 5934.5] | 6.13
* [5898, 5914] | 5.06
